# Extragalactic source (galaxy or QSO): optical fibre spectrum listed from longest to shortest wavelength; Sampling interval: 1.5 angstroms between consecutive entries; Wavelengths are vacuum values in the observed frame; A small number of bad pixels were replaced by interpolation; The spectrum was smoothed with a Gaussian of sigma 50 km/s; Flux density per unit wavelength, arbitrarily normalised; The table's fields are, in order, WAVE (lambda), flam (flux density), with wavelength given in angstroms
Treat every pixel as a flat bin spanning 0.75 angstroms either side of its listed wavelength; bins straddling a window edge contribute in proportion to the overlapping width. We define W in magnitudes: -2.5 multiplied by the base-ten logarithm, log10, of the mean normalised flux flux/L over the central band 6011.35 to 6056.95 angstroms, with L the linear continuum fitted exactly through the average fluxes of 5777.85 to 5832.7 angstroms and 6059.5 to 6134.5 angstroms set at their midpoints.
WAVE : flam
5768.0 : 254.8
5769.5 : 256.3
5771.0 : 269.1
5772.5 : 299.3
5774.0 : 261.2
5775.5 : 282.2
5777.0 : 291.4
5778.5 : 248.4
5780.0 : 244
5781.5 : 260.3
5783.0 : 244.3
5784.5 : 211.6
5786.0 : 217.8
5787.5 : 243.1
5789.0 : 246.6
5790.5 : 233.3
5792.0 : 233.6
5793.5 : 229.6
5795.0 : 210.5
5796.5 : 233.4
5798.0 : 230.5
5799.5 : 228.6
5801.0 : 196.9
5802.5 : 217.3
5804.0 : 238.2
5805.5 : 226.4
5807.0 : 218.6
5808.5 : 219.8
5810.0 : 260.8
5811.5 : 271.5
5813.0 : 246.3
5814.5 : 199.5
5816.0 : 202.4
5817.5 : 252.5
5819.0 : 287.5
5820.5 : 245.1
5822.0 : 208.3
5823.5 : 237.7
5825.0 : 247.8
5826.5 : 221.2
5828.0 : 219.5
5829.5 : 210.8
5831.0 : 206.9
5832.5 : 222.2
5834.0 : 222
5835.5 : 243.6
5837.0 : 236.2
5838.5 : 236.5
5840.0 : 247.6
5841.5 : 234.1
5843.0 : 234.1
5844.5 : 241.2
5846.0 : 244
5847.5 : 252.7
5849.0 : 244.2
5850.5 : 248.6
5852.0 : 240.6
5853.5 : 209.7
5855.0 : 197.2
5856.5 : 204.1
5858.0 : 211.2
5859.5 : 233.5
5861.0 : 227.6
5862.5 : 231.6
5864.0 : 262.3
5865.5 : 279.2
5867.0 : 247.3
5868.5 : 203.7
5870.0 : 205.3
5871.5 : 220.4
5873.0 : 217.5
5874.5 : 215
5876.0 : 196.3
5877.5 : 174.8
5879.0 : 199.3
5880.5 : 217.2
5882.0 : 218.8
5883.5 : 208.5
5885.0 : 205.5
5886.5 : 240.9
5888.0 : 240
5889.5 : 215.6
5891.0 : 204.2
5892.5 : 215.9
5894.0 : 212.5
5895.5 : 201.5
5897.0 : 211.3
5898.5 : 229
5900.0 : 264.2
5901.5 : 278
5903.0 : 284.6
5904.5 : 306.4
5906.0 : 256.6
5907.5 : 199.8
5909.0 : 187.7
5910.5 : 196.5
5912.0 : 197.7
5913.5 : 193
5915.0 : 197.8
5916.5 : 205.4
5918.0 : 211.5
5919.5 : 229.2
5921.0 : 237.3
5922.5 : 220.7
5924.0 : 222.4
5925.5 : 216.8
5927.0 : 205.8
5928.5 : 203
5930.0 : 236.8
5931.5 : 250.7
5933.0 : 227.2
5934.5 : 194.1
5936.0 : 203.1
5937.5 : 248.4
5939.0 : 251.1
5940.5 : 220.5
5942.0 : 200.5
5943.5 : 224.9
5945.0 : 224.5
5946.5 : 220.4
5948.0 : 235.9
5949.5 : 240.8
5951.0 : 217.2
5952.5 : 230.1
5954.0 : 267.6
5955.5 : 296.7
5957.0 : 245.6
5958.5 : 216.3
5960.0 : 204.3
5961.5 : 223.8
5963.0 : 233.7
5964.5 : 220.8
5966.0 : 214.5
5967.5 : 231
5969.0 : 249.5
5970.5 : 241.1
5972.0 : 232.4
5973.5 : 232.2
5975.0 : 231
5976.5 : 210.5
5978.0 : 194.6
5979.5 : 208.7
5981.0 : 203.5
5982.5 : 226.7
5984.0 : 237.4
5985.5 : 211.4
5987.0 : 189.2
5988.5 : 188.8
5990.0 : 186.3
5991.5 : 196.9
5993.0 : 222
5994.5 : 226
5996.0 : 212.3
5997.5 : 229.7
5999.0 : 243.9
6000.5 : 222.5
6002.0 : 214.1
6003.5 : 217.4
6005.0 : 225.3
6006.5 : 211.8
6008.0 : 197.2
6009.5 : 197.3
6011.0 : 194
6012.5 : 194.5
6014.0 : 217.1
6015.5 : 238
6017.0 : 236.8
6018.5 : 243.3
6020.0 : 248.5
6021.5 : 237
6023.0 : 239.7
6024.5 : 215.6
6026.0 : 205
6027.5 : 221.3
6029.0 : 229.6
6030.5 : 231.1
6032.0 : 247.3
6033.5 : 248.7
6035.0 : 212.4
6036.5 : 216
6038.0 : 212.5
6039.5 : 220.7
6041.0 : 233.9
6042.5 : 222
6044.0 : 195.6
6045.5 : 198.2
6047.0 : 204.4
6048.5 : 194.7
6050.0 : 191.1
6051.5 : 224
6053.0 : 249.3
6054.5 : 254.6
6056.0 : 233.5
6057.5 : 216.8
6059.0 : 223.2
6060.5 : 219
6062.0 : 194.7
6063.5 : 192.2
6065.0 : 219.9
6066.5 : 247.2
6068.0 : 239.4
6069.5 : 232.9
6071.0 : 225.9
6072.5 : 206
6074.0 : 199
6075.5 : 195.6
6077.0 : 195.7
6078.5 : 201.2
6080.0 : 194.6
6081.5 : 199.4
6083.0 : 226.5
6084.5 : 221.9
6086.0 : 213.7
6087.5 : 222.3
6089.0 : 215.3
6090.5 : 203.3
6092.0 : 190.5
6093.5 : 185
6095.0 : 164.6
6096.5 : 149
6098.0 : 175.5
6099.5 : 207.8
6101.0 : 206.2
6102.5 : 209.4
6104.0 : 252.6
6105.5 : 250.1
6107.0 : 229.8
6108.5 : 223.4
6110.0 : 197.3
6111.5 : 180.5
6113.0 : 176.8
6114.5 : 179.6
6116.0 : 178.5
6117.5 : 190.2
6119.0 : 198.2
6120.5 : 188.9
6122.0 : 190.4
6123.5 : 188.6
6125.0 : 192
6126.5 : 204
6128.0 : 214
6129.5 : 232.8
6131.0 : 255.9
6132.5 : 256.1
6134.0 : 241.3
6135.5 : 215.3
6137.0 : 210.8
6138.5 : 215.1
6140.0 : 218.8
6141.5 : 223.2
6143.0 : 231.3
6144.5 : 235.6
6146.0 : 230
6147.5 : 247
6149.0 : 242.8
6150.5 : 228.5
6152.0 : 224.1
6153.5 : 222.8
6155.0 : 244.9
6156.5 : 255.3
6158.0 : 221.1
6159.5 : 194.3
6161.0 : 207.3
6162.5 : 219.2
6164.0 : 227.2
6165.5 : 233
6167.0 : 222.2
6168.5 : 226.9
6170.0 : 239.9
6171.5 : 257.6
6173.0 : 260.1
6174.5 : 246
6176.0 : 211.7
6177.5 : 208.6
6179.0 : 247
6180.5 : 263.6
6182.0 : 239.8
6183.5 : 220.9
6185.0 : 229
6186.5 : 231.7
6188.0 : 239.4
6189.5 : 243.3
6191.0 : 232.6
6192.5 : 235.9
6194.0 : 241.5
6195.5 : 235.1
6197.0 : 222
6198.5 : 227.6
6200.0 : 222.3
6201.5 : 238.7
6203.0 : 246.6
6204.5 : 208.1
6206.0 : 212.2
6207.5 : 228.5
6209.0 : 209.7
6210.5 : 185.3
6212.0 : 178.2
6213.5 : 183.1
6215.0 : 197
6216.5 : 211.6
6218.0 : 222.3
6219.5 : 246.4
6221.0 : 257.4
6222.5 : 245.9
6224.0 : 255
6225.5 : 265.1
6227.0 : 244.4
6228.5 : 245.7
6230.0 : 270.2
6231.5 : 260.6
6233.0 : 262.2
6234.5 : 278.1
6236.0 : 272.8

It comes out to -0.05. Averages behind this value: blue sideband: 232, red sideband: 207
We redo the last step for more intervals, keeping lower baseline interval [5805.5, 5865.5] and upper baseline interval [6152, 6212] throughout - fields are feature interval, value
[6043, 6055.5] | 0.08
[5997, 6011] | 0.07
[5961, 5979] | 0.03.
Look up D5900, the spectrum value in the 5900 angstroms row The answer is 264.2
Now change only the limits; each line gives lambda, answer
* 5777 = 291.4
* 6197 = 222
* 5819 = 287.5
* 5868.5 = 203.7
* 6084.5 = 221.9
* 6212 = 178.2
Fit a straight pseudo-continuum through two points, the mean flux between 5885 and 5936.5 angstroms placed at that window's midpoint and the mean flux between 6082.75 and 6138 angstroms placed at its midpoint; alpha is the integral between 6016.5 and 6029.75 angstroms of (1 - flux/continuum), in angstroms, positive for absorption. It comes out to -1.0 angstroms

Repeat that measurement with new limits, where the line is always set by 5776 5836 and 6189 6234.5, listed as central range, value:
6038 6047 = 0.75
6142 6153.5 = -0.05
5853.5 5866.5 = 0.18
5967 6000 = 2.04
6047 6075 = 1.55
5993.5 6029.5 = 1.72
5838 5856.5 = -0.11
